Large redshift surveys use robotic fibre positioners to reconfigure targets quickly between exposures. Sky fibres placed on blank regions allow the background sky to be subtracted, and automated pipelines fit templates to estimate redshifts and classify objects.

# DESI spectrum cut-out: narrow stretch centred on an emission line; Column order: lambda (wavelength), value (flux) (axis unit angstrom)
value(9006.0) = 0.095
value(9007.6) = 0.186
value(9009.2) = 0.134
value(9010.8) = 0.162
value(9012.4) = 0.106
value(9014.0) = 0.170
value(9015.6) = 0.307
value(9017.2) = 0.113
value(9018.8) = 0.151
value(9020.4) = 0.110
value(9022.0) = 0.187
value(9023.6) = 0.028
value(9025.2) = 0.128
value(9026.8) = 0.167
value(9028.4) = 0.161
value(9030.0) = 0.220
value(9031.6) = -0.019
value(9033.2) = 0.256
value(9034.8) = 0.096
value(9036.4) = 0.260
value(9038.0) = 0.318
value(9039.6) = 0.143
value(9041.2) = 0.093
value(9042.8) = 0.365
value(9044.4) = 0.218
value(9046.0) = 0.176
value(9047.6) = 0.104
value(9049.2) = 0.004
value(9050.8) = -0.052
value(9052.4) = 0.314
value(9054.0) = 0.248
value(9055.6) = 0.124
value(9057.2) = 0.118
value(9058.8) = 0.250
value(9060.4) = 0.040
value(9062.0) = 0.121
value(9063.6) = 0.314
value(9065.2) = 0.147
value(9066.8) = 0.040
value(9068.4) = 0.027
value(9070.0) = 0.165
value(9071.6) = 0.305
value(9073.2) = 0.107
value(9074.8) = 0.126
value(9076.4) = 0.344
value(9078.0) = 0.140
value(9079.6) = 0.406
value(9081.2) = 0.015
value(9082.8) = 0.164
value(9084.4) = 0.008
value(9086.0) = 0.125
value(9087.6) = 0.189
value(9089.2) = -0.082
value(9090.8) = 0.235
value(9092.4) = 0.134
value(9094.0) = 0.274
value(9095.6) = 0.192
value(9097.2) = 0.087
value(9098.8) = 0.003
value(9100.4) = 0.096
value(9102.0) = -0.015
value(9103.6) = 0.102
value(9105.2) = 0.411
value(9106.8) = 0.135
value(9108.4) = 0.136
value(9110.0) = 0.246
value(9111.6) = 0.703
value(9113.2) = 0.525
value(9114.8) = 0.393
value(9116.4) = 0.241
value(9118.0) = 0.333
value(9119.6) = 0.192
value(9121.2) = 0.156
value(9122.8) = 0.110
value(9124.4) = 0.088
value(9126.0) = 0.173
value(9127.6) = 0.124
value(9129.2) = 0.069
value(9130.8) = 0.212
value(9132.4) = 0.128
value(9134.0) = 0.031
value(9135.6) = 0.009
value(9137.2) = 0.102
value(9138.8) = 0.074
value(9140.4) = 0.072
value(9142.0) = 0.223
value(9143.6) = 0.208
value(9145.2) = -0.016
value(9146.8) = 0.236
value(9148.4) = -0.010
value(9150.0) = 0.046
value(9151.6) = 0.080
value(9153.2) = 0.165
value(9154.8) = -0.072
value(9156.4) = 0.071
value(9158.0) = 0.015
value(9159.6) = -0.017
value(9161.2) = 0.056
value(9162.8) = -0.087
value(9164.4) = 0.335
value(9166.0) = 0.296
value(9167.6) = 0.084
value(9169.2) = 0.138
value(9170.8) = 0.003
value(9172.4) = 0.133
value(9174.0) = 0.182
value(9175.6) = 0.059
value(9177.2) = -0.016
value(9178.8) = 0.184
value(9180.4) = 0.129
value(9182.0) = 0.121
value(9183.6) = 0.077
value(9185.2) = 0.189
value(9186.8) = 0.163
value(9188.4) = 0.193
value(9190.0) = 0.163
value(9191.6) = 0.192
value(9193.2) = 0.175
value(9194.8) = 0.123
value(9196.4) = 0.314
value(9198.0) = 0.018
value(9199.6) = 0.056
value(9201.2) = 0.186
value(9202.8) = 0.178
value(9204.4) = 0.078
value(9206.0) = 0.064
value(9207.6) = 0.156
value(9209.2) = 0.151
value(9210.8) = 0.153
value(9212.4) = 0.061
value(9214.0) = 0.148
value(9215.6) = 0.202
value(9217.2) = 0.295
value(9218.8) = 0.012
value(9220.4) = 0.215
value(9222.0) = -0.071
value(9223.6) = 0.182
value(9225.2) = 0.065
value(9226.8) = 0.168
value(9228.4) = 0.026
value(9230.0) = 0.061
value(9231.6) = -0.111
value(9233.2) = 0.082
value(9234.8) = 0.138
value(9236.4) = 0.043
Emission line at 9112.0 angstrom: Hbeta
